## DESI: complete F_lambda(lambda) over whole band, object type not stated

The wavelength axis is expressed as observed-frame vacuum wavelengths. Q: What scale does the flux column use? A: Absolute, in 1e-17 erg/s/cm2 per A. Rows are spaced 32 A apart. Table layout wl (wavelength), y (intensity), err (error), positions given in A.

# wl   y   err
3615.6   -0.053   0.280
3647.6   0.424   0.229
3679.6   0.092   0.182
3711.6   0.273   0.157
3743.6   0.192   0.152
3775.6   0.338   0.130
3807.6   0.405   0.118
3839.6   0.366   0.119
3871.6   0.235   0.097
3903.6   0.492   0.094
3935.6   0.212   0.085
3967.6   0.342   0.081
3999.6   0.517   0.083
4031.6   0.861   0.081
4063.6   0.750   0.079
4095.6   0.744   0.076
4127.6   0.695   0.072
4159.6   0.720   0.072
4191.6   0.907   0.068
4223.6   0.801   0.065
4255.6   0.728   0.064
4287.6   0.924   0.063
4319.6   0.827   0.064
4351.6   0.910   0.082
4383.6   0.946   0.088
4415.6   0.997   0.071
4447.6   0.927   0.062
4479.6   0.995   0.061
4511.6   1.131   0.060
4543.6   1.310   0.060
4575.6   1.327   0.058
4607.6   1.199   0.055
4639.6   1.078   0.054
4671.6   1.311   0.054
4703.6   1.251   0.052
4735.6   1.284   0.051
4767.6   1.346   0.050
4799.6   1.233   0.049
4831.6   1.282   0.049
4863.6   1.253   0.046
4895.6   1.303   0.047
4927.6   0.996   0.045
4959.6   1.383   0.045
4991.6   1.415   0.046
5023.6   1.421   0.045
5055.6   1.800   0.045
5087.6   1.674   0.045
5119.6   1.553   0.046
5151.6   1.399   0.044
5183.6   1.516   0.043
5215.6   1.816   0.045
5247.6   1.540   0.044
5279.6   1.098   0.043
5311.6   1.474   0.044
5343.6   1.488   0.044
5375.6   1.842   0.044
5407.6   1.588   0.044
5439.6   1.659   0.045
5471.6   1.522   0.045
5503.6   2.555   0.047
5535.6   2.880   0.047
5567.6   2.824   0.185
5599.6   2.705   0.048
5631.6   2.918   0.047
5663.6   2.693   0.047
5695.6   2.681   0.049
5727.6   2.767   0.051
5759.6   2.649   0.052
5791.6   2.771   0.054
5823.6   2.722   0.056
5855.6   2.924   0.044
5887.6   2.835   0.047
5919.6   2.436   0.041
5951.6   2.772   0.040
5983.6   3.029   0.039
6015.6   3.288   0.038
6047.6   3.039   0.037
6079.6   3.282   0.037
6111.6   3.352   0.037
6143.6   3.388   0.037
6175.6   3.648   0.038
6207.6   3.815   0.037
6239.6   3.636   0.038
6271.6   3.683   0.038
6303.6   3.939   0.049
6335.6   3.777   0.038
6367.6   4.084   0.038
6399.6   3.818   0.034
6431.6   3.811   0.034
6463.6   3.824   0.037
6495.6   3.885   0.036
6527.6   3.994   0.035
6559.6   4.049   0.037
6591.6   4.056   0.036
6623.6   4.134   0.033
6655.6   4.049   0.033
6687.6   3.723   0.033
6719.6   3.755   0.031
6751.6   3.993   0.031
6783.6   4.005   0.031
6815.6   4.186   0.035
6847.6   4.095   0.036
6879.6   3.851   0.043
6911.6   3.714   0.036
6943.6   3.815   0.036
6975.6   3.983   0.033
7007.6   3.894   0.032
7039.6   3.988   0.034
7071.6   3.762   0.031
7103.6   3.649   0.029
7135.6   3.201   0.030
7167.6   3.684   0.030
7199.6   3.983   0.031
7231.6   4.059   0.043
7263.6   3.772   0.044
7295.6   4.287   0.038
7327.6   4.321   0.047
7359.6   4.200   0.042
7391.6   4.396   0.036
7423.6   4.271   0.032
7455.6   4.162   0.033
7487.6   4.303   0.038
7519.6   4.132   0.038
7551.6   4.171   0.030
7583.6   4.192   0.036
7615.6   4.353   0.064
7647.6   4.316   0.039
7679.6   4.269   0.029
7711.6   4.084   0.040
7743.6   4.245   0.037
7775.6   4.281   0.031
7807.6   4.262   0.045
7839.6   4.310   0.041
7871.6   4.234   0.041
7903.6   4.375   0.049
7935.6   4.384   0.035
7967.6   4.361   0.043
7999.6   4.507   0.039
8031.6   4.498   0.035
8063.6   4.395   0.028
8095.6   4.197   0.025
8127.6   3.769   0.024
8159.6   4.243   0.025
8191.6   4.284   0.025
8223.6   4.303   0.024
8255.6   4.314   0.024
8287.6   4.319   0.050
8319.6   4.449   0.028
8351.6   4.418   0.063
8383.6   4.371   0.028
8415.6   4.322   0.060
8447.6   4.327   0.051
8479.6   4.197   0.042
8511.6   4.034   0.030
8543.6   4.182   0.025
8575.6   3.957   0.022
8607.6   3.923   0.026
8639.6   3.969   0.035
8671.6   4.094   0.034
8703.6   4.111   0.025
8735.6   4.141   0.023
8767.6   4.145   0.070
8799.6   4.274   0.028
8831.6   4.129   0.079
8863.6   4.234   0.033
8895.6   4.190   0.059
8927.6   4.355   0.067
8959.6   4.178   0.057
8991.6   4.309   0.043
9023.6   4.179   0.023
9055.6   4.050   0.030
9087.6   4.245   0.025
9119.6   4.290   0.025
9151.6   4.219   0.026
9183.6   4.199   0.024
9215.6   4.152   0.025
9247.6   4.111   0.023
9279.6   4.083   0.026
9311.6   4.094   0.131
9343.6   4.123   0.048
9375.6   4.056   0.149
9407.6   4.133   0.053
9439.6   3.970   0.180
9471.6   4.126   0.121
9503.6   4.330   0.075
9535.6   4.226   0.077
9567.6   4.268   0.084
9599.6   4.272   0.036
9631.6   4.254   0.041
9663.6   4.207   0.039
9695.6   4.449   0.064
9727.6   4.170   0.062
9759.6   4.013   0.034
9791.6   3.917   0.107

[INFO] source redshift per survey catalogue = 0.378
